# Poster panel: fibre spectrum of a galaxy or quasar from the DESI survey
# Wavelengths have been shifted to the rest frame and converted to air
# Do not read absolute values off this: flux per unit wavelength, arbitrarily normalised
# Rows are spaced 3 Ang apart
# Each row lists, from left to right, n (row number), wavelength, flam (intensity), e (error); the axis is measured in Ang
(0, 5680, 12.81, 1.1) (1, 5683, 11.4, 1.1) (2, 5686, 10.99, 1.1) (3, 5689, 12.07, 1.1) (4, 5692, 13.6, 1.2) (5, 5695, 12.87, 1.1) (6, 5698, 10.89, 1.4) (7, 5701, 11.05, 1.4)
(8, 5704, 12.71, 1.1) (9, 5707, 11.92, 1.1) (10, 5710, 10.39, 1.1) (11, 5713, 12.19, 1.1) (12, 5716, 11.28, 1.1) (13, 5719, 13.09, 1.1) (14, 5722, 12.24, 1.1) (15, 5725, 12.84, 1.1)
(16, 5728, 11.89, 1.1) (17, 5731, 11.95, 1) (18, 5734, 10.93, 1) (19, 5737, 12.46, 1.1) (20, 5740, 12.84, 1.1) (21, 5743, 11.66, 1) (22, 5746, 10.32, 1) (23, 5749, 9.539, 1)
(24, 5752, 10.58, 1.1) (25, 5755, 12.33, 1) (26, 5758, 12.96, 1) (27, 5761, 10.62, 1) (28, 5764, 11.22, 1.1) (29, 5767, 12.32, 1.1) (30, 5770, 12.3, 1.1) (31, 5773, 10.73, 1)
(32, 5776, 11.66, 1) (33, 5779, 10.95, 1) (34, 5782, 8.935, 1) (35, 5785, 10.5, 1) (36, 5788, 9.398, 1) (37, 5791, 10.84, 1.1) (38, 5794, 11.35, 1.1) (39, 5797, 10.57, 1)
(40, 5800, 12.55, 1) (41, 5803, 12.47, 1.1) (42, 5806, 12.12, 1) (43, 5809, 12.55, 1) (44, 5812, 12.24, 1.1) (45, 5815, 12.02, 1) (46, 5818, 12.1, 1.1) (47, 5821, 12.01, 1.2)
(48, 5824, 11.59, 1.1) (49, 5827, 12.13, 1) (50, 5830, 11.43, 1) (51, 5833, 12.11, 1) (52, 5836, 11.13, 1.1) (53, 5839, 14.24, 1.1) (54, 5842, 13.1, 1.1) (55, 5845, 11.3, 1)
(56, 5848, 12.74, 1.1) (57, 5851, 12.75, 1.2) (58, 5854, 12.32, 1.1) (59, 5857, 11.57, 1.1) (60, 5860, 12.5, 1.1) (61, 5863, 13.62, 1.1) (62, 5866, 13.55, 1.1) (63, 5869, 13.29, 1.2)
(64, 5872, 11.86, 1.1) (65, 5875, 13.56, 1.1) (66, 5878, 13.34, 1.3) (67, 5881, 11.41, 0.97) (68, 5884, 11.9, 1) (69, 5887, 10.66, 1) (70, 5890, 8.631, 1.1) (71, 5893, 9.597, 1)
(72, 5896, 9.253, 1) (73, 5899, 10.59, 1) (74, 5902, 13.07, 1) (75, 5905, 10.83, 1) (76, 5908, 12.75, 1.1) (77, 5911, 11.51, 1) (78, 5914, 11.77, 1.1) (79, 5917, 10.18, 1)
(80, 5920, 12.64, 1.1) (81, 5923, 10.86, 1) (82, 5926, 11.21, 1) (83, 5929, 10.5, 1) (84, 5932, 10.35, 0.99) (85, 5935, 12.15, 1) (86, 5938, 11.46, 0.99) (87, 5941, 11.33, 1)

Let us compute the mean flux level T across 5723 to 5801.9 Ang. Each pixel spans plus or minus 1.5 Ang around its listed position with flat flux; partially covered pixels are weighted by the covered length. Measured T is 11.3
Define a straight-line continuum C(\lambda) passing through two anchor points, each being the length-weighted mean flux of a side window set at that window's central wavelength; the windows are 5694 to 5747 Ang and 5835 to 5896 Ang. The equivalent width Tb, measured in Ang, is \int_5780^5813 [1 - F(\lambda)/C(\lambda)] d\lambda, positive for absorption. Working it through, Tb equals 2.1 Ang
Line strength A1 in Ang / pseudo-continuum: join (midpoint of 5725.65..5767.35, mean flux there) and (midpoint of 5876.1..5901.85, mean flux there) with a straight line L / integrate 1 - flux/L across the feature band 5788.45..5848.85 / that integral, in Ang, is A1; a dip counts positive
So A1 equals -4.25 Ang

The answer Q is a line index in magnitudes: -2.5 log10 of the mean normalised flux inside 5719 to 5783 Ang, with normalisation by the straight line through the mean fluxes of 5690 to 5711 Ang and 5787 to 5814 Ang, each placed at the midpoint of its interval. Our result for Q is 0.02 mag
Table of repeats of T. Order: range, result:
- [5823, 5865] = 12.3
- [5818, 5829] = 11.9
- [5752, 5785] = 11.3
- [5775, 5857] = 11.7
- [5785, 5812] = 11.5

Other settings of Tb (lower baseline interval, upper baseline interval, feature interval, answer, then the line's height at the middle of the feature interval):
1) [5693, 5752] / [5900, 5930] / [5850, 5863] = -0.93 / 11.6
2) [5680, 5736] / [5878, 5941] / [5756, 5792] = 1.90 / 11.7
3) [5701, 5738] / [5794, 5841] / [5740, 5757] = 1.23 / 12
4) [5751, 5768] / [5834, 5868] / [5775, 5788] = 1.71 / 11.9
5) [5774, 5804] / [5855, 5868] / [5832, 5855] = -0.26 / 12.3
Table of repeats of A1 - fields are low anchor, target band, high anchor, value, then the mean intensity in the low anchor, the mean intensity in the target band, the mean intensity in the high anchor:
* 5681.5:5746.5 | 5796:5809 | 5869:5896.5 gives -0.5 Ang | 11.9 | 12.1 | 11.3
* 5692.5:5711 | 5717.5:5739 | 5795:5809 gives -0.7 Ang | 11.8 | 12.2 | 12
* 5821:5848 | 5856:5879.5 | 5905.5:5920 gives -2.0 Ang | 12.2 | 12.9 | 11.6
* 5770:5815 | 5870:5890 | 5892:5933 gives -1.3 Ang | 11.3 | 11.9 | 11.1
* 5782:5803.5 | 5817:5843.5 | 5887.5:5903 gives -4.0 Ang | 10.9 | 12.2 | 10.2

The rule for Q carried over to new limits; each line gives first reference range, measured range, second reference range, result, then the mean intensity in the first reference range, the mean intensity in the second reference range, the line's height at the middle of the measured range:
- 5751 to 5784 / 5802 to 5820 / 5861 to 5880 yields -0.01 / 11.3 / 13.1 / 12.1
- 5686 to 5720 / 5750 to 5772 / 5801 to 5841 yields 0.03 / 11.9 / 12.2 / 12.1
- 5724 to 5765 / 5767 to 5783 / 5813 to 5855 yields 0.06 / 11.6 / 12.2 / 11.8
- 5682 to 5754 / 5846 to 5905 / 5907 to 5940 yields -0.04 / 11.7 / 11.4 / 11.5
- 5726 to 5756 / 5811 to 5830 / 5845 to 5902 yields -0.02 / 11.5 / 11.9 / 11.7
